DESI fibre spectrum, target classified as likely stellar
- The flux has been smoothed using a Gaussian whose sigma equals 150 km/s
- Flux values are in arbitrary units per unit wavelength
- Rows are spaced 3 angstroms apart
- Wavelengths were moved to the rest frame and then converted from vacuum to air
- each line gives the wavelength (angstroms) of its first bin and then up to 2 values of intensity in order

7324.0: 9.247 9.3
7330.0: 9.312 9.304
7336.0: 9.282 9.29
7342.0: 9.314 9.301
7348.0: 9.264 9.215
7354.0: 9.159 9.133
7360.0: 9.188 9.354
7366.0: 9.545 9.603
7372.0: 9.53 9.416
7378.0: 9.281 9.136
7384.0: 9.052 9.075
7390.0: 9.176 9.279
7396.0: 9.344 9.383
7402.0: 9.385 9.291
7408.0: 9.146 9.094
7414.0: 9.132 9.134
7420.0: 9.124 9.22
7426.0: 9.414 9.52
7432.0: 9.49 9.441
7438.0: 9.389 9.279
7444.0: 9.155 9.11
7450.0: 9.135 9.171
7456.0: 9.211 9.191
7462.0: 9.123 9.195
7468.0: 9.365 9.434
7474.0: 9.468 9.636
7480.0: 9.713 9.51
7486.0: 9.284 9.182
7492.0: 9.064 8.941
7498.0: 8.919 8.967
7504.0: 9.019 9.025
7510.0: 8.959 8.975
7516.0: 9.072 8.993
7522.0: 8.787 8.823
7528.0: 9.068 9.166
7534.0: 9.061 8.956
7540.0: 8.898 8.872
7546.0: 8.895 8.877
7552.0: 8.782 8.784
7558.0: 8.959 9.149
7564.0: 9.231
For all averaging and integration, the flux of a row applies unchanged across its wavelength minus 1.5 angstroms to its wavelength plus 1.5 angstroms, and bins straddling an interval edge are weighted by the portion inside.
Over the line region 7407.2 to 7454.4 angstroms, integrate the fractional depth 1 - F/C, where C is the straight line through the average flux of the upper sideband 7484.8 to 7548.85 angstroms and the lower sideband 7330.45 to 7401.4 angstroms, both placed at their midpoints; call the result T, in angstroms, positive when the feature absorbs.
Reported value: -0.4 angstroms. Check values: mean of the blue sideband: 9.29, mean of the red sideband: 8.99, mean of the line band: 9.25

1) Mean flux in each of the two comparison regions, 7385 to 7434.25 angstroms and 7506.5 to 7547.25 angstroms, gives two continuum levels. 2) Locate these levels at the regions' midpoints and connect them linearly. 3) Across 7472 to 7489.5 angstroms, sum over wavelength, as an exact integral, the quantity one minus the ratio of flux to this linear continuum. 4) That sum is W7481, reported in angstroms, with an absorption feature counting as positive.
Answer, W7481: -0.77 angstroms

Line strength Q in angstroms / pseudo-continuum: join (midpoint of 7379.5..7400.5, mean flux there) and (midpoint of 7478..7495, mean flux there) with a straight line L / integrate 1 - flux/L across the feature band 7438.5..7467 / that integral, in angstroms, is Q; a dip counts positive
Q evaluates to 0.3 angstroms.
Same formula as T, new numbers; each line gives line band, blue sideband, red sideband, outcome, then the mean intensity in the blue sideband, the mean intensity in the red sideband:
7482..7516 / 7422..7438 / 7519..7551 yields 0.1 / 9.42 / 8.94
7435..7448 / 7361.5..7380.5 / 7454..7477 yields 0.1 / 9.44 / 9.3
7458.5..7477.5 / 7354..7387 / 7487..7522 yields -0.5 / 9.3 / 9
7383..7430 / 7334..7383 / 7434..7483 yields 0.4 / 9.31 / 9.32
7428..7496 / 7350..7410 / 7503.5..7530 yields -1.6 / 9.28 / 8.97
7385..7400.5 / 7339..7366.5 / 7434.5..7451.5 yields 0.0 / 9.27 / 9.24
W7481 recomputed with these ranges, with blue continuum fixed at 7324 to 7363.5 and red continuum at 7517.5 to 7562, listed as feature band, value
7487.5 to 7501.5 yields -0.01 angstroms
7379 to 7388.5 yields 0.10 angstroms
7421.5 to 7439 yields -0.57 angstroms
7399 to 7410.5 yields -0.14 angstroms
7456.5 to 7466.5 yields -0.12 angstroms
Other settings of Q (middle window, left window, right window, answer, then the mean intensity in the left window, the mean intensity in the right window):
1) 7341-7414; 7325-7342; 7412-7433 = 0.1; 9.3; 9.28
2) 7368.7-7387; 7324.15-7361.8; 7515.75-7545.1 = -0.2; 9.26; 8.96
